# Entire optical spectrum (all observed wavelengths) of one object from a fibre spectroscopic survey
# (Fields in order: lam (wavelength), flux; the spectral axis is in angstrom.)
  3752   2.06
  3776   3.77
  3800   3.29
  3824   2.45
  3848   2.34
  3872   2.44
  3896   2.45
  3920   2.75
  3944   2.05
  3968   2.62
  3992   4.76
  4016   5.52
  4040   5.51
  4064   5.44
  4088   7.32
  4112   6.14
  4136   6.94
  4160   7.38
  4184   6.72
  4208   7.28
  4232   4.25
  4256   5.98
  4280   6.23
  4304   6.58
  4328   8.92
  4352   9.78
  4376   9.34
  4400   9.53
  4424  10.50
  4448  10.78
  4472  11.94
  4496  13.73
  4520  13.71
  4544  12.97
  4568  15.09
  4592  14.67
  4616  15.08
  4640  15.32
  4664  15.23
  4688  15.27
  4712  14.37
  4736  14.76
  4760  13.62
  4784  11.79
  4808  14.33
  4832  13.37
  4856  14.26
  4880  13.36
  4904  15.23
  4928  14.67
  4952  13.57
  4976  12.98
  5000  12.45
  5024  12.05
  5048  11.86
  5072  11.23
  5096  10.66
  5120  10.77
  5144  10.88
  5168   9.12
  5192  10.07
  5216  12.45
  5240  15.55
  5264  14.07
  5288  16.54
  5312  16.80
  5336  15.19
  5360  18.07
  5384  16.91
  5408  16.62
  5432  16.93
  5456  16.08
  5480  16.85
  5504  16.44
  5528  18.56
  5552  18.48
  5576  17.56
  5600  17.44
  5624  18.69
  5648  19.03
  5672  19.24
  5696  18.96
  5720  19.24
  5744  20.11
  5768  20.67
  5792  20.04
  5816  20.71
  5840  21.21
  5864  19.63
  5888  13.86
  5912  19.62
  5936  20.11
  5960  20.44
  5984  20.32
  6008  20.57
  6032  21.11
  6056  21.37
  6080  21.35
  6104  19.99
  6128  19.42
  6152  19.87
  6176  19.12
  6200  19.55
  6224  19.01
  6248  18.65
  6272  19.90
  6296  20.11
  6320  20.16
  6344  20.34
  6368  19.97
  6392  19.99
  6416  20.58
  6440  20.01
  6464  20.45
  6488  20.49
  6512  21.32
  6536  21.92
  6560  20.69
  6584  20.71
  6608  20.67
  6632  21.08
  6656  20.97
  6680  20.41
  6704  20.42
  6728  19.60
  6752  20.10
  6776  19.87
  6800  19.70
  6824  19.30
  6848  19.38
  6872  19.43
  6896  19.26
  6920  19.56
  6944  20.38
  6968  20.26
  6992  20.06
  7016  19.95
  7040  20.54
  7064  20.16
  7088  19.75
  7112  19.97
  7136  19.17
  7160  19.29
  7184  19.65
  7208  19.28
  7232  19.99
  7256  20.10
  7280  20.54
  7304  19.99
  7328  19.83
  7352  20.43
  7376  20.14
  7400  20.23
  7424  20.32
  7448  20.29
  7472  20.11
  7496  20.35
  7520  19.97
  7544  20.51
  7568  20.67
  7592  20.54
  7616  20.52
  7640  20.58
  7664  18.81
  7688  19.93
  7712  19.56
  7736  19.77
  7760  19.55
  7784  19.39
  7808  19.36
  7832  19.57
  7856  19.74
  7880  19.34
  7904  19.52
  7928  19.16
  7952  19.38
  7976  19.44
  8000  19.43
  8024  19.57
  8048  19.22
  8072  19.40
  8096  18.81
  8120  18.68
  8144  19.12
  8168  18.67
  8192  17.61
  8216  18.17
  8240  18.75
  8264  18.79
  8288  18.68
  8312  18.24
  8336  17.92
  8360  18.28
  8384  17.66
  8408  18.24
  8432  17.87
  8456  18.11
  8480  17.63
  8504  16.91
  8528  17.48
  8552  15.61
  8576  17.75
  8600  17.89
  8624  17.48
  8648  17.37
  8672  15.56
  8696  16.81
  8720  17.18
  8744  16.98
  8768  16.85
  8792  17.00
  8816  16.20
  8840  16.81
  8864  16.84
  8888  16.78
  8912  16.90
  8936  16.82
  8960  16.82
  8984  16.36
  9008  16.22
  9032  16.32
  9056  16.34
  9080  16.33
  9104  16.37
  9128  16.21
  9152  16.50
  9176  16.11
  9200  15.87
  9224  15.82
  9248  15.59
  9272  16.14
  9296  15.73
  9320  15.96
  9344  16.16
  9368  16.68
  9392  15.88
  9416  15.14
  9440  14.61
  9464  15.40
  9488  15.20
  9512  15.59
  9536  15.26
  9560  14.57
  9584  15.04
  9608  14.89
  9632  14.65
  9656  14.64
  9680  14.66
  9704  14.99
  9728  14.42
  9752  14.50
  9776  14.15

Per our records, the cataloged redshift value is 0.000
